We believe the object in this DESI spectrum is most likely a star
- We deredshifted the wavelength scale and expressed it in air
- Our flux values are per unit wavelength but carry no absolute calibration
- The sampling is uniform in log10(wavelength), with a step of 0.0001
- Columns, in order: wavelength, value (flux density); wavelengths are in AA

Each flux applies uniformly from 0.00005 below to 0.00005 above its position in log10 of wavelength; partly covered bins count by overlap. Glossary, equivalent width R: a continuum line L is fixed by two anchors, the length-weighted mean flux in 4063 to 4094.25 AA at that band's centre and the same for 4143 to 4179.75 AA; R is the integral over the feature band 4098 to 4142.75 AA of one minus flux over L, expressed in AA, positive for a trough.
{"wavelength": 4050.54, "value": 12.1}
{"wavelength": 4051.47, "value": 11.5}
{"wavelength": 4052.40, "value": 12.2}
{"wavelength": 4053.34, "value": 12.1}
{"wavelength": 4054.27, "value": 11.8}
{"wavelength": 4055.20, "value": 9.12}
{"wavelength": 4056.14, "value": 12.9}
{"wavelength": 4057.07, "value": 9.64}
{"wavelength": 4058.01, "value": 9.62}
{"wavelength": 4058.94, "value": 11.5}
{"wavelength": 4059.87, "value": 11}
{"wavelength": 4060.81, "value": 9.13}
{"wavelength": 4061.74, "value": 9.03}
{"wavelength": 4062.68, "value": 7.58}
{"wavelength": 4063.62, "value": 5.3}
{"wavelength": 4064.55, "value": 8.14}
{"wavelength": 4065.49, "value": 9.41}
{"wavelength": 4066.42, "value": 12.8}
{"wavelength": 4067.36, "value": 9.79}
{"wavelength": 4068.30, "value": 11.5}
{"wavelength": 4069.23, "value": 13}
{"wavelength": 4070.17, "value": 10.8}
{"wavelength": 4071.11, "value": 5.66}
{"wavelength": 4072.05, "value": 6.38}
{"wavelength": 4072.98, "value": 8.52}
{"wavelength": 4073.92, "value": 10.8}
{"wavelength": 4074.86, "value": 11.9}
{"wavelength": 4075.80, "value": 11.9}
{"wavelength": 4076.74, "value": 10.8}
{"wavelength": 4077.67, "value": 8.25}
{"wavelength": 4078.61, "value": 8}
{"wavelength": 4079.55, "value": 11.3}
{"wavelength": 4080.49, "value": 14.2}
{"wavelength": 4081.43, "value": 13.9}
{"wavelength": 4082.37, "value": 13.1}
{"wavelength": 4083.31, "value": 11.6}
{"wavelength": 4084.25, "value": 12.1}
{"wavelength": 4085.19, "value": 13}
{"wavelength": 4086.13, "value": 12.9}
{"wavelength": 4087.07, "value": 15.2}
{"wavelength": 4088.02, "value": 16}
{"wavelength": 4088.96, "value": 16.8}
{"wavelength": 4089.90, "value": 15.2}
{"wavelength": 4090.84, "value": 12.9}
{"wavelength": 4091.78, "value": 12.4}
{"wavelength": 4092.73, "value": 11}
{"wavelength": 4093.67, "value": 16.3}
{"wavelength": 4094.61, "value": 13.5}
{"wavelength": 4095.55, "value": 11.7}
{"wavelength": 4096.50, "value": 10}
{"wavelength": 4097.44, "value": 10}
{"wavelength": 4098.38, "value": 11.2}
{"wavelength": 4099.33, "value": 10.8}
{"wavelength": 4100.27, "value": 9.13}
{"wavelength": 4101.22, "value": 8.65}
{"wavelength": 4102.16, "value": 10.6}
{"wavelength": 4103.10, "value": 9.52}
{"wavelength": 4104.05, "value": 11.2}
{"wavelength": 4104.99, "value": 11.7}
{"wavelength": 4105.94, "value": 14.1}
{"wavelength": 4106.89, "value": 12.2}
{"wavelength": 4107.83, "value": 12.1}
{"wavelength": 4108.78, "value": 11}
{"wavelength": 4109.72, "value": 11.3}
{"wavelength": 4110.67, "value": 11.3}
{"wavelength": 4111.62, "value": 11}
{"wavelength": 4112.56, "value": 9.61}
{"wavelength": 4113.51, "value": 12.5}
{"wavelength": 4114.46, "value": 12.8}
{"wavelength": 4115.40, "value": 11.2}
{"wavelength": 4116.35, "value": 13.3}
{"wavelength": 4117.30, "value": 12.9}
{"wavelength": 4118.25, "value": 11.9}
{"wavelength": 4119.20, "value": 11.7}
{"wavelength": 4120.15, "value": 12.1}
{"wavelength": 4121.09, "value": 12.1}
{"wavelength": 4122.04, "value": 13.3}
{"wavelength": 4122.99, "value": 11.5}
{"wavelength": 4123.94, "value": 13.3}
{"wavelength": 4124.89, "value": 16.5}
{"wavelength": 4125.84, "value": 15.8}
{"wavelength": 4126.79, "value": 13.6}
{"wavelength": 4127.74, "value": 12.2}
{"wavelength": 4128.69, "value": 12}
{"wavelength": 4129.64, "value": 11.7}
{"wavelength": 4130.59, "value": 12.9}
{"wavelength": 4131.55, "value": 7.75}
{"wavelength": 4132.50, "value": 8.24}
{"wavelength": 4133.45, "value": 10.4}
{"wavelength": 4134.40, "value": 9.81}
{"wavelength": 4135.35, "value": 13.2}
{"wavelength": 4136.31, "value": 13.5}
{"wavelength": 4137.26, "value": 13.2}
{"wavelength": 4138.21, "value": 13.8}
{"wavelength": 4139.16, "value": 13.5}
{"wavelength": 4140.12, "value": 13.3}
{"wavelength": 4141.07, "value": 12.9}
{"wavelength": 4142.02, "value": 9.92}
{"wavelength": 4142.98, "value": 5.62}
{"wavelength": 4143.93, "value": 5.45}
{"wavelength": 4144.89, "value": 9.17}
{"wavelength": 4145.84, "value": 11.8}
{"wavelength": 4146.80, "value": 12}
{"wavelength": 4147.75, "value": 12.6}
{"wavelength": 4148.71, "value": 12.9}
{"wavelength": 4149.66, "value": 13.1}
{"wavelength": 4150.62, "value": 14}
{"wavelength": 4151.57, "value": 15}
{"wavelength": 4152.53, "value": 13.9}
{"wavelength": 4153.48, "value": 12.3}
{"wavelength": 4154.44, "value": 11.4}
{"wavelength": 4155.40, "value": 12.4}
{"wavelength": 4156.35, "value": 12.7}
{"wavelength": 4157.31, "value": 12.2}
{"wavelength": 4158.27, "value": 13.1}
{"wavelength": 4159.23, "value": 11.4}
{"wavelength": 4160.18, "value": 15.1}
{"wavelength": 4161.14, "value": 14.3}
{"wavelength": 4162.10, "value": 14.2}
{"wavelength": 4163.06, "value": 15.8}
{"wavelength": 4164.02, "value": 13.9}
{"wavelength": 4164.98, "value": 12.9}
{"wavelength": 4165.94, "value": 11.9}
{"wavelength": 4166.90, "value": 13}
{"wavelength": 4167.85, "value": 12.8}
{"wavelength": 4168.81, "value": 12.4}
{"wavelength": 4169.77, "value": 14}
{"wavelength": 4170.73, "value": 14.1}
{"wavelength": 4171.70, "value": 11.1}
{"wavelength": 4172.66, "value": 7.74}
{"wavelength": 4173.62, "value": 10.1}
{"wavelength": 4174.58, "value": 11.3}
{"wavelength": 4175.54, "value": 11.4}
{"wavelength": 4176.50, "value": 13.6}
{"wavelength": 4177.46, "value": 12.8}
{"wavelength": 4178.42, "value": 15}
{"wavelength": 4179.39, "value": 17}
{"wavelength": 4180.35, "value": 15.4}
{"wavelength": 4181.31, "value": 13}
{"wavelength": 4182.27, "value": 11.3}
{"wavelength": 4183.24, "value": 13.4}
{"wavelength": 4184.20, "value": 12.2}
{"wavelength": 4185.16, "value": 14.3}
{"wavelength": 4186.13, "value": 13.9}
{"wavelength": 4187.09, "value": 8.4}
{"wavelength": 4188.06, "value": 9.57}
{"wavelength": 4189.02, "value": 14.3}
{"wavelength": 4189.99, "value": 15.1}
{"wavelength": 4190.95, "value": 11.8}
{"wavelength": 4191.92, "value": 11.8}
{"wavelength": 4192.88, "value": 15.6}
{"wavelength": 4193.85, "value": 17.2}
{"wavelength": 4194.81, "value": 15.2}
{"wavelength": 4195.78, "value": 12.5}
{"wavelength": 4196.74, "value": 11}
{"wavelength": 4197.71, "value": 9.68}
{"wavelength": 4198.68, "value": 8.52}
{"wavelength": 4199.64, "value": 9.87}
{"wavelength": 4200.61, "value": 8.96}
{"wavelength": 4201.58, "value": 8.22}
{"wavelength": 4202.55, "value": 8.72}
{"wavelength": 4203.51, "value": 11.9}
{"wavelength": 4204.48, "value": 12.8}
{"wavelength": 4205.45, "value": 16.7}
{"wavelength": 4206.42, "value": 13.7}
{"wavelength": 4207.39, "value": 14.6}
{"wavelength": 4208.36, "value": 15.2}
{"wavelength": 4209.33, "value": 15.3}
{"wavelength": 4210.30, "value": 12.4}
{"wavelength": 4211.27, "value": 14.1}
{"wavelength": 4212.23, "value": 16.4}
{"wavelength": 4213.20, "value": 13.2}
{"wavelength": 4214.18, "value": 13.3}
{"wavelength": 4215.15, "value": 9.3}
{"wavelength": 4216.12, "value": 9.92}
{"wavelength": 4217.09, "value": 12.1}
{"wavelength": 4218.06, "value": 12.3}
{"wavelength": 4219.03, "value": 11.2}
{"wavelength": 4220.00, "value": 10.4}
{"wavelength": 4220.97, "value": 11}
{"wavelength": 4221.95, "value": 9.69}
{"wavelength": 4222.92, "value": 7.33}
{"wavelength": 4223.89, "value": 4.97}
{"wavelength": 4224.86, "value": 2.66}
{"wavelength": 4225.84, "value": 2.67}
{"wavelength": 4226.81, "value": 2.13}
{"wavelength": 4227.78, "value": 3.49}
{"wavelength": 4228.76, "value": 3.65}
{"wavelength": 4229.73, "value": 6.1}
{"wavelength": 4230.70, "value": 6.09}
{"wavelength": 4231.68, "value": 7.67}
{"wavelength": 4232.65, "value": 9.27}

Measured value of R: 0.7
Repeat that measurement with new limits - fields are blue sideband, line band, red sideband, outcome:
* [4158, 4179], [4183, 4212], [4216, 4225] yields -4.6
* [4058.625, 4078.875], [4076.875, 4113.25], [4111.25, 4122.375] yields -3.6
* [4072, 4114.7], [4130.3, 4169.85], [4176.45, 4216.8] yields 0.4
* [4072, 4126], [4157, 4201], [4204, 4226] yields -4.0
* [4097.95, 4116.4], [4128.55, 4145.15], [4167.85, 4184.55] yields 1.3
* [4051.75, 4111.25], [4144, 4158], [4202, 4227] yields -1.5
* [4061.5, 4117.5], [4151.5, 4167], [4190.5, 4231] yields -3.3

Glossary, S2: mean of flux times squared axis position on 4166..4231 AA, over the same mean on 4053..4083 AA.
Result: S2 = 1.2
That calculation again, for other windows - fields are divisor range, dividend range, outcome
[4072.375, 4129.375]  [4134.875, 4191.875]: 1.07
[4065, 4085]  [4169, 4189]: 1.22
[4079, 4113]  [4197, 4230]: 0.88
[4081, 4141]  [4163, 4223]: 1.06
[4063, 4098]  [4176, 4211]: 1.18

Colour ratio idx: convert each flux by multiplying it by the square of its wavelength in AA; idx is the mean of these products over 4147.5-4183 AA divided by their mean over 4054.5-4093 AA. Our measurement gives 1.2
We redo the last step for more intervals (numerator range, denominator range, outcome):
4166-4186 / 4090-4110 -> 1.15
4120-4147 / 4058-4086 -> 1.16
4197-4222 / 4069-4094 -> 1.06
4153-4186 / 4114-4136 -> 1.08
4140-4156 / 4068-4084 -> 1.12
